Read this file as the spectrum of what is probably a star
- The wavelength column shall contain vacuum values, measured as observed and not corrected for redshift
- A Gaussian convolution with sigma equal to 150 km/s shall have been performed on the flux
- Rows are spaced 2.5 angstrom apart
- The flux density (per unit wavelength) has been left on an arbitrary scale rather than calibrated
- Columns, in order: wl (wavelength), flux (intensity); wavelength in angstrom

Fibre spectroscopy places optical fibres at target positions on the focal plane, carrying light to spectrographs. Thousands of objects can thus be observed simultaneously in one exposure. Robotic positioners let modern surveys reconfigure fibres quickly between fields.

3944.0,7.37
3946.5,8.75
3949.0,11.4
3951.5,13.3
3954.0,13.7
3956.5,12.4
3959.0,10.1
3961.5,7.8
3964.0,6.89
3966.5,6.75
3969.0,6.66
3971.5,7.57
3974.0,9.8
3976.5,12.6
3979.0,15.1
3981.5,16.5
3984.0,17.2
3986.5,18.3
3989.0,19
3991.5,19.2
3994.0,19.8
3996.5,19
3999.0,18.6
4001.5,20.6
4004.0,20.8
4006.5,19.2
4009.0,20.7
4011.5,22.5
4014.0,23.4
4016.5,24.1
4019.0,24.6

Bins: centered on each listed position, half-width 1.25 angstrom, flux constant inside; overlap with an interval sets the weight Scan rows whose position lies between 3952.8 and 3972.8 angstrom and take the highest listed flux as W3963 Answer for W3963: 13.7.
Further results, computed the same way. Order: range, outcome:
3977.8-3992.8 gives 19.2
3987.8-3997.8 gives 19.8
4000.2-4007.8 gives 20.8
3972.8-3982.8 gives 16.5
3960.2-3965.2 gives 7.8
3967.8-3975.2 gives 9.8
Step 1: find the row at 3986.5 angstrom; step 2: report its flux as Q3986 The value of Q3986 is 18.3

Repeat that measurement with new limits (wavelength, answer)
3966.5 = 6.75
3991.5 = 19.2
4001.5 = 20.6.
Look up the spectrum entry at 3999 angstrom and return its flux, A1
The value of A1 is 18.6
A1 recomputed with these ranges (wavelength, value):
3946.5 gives 8.75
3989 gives 19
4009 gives 20.7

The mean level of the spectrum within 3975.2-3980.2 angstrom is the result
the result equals 13.8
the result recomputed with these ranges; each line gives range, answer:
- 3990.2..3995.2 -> 19.5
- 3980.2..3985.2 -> 16.8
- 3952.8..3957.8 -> 13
